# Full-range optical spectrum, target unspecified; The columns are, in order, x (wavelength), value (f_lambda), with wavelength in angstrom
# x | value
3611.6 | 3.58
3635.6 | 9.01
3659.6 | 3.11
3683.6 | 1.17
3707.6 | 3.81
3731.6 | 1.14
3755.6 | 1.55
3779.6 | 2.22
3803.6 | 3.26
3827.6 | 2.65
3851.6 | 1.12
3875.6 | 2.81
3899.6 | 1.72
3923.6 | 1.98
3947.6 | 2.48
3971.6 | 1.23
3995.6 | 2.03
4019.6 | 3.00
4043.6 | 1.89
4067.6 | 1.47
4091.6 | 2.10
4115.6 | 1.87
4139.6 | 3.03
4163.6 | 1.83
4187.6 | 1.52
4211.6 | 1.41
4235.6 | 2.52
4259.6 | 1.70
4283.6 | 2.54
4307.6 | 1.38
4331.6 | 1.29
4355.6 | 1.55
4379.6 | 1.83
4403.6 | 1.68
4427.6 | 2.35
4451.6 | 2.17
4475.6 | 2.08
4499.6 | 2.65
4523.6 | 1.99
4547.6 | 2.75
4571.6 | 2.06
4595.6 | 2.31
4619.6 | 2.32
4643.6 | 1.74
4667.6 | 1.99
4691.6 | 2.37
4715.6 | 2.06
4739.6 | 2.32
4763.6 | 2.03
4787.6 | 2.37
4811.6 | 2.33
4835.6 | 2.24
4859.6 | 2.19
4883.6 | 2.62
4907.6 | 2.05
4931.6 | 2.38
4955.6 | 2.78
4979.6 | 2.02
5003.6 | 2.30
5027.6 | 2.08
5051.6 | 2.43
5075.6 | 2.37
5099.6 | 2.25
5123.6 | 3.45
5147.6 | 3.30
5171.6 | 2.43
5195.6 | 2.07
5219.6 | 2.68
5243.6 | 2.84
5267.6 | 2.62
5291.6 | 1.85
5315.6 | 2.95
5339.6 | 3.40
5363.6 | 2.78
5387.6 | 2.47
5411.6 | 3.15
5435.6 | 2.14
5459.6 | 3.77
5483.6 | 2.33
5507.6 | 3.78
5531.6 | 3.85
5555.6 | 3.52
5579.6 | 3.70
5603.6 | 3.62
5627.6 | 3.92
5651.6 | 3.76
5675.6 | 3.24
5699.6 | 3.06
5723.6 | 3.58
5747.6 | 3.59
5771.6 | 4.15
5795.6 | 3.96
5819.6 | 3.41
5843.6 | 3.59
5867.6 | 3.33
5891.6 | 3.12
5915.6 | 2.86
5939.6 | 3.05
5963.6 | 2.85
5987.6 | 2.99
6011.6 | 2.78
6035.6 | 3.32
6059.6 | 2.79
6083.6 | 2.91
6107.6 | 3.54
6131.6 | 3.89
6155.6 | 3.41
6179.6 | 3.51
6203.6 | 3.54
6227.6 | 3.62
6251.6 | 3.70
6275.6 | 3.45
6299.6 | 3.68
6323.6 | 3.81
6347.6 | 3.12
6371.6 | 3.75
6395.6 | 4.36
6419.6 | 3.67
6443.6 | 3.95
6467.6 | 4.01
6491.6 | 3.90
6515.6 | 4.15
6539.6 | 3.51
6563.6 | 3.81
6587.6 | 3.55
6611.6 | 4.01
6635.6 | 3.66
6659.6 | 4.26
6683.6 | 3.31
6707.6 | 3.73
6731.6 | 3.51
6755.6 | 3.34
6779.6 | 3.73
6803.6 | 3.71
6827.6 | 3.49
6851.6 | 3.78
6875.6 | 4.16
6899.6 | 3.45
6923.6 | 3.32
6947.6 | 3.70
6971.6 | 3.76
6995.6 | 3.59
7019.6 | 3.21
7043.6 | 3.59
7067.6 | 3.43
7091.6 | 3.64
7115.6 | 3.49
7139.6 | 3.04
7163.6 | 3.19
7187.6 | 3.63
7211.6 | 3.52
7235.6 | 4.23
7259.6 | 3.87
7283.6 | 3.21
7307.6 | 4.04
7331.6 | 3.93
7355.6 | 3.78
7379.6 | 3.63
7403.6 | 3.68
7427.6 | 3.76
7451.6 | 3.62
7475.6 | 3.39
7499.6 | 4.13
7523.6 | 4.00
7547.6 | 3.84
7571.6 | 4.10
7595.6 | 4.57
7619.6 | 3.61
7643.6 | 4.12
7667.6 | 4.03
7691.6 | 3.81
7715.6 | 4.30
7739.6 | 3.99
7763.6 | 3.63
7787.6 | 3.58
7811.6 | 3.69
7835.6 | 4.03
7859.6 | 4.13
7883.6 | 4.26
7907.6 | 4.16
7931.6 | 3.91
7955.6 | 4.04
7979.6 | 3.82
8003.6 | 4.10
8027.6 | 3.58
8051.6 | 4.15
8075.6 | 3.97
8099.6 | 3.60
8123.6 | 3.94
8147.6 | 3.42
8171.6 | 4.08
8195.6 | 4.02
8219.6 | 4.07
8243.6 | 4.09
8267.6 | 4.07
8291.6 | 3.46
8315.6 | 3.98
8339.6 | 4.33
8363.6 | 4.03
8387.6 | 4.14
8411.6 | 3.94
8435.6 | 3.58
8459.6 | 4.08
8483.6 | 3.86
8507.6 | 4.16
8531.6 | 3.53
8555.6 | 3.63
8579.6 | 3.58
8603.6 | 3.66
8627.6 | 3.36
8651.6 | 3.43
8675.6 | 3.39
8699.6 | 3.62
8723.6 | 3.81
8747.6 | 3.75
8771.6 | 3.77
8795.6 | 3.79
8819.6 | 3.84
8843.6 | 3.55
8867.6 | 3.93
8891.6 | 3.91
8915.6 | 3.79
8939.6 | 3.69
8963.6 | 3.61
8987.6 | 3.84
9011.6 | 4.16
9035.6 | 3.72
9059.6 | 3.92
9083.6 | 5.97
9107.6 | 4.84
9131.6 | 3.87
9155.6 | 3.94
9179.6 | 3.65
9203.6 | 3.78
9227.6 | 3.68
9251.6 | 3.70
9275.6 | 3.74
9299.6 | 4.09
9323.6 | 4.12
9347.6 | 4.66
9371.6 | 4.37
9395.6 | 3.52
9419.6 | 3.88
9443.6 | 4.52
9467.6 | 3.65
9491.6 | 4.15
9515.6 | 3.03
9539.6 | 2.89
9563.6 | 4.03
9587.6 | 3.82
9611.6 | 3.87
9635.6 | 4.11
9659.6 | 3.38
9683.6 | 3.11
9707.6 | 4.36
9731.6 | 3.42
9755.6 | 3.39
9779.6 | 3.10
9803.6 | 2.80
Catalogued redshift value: 0.382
